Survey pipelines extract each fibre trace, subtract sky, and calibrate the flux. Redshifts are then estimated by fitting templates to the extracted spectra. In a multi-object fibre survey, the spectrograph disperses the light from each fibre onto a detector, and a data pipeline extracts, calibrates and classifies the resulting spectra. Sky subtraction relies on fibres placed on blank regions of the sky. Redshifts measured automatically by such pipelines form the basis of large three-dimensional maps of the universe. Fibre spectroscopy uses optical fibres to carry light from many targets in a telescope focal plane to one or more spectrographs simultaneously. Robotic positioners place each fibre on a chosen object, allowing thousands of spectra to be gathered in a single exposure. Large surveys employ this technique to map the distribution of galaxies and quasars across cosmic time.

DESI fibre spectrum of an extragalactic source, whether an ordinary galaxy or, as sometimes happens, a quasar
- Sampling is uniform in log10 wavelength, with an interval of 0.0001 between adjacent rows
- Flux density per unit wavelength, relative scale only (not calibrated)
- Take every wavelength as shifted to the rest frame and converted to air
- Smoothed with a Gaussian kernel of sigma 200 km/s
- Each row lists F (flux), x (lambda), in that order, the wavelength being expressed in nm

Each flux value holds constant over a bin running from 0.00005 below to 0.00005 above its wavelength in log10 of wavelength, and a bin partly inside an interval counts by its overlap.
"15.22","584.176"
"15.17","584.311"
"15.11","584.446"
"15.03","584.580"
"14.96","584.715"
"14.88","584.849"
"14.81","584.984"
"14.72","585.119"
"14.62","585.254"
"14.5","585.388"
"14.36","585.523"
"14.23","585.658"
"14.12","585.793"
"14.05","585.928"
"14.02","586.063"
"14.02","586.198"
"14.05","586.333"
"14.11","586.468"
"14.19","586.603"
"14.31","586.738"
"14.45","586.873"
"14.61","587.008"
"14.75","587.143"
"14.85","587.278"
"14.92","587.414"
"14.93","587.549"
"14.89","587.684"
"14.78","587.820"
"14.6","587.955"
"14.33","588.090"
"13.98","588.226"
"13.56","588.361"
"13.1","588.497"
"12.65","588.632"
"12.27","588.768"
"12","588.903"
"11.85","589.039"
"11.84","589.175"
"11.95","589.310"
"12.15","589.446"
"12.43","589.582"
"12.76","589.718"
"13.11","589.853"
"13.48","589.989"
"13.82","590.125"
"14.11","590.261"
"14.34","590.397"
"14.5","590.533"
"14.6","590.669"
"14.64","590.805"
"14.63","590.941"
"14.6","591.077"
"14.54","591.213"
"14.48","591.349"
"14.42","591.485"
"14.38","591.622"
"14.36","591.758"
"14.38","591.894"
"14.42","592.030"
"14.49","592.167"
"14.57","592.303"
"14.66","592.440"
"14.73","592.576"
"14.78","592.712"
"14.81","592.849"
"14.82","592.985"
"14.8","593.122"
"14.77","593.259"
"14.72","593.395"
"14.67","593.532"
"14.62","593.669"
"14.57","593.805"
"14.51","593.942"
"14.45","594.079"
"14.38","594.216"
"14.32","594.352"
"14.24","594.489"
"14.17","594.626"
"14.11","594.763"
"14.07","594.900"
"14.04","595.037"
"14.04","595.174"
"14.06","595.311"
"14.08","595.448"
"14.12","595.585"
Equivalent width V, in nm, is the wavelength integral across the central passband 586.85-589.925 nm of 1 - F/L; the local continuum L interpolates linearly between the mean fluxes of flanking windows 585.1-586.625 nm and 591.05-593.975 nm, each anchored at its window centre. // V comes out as 0.19 nm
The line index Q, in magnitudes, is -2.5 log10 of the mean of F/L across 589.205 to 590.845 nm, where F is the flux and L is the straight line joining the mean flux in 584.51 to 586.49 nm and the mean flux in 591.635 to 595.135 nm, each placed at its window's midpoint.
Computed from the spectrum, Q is 0.08 mag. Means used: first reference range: 14.4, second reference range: 14.5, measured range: 13.4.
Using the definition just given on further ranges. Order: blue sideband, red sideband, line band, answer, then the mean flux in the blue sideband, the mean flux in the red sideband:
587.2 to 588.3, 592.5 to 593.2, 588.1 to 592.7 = 0.08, 14.7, 14.8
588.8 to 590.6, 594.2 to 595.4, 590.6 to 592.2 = -0.09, 12.9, 14.2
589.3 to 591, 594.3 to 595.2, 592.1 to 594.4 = -0.05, 13.6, 14.1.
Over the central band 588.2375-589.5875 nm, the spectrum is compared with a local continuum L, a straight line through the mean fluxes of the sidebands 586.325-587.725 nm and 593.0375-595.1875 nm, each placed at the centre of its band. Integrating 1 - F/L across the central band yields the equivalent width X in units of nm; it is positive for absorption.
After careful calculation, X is 0.19 nm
